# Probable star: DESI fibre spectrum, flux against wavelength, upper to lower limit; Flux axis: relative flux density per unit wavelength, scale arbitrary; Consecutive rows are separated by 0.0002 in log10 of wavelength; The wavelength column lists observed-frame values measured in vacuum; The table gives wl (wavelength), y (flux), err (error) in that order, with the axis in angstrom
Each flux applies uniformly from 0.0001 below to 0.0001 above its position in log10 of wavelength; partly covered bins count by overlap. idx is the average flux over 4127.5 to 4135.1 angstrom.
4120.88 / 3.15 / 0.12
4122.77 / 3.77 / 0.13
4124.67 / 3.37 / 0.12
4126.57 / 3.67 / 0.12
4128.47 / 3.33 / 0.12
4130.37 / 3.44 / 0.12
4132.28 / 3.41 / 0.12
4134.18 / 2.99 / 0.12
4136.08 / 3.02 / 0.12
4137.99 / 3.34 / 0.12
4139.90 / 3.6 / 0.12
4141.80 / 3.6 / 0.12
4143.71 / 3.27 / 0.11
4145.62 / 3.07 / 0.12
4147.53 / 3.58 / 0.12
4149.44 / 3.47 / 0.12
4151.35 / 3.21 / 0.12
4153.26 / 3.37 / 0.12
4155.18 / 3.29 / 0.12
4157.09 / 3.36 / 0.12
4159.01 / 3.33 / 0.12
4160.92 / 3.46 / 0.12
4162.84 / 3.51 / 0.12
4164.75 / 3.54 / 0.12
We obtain 3.29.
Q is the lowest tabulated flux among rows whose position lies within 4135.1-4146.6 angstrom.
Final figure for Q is 3.02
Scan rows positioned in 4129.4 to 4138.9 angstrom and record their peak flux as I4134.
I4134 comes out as 3.44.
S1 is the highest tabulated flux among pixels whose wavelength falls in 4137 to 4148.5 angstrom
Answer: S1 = 3.6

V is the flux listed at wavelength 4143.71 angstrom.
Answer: 3.27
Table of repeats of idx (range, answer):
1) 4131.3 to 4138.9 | 3.19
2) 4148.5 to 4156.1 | 3.33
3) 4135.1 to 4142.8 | 3.39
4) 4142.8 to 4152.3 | 3.32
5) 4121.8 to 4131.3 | 3.52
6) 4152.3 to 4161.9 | 3.36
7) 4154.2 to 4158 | 3.32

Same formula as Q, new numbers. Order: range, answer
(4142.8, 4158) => 3.07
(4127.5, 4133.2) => 3.33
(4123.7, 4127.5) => 3.37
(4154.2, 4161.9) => 3.29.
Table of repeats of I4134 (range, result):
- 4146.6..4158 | 3.58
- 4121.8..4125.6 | 3.77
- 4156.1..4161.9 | 3.46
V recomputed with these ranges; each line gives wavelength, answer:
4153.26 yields 3.37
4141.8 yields 3.6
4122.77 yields 3.77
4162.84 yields 3.51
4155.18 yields 3.29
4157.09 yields 3.36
